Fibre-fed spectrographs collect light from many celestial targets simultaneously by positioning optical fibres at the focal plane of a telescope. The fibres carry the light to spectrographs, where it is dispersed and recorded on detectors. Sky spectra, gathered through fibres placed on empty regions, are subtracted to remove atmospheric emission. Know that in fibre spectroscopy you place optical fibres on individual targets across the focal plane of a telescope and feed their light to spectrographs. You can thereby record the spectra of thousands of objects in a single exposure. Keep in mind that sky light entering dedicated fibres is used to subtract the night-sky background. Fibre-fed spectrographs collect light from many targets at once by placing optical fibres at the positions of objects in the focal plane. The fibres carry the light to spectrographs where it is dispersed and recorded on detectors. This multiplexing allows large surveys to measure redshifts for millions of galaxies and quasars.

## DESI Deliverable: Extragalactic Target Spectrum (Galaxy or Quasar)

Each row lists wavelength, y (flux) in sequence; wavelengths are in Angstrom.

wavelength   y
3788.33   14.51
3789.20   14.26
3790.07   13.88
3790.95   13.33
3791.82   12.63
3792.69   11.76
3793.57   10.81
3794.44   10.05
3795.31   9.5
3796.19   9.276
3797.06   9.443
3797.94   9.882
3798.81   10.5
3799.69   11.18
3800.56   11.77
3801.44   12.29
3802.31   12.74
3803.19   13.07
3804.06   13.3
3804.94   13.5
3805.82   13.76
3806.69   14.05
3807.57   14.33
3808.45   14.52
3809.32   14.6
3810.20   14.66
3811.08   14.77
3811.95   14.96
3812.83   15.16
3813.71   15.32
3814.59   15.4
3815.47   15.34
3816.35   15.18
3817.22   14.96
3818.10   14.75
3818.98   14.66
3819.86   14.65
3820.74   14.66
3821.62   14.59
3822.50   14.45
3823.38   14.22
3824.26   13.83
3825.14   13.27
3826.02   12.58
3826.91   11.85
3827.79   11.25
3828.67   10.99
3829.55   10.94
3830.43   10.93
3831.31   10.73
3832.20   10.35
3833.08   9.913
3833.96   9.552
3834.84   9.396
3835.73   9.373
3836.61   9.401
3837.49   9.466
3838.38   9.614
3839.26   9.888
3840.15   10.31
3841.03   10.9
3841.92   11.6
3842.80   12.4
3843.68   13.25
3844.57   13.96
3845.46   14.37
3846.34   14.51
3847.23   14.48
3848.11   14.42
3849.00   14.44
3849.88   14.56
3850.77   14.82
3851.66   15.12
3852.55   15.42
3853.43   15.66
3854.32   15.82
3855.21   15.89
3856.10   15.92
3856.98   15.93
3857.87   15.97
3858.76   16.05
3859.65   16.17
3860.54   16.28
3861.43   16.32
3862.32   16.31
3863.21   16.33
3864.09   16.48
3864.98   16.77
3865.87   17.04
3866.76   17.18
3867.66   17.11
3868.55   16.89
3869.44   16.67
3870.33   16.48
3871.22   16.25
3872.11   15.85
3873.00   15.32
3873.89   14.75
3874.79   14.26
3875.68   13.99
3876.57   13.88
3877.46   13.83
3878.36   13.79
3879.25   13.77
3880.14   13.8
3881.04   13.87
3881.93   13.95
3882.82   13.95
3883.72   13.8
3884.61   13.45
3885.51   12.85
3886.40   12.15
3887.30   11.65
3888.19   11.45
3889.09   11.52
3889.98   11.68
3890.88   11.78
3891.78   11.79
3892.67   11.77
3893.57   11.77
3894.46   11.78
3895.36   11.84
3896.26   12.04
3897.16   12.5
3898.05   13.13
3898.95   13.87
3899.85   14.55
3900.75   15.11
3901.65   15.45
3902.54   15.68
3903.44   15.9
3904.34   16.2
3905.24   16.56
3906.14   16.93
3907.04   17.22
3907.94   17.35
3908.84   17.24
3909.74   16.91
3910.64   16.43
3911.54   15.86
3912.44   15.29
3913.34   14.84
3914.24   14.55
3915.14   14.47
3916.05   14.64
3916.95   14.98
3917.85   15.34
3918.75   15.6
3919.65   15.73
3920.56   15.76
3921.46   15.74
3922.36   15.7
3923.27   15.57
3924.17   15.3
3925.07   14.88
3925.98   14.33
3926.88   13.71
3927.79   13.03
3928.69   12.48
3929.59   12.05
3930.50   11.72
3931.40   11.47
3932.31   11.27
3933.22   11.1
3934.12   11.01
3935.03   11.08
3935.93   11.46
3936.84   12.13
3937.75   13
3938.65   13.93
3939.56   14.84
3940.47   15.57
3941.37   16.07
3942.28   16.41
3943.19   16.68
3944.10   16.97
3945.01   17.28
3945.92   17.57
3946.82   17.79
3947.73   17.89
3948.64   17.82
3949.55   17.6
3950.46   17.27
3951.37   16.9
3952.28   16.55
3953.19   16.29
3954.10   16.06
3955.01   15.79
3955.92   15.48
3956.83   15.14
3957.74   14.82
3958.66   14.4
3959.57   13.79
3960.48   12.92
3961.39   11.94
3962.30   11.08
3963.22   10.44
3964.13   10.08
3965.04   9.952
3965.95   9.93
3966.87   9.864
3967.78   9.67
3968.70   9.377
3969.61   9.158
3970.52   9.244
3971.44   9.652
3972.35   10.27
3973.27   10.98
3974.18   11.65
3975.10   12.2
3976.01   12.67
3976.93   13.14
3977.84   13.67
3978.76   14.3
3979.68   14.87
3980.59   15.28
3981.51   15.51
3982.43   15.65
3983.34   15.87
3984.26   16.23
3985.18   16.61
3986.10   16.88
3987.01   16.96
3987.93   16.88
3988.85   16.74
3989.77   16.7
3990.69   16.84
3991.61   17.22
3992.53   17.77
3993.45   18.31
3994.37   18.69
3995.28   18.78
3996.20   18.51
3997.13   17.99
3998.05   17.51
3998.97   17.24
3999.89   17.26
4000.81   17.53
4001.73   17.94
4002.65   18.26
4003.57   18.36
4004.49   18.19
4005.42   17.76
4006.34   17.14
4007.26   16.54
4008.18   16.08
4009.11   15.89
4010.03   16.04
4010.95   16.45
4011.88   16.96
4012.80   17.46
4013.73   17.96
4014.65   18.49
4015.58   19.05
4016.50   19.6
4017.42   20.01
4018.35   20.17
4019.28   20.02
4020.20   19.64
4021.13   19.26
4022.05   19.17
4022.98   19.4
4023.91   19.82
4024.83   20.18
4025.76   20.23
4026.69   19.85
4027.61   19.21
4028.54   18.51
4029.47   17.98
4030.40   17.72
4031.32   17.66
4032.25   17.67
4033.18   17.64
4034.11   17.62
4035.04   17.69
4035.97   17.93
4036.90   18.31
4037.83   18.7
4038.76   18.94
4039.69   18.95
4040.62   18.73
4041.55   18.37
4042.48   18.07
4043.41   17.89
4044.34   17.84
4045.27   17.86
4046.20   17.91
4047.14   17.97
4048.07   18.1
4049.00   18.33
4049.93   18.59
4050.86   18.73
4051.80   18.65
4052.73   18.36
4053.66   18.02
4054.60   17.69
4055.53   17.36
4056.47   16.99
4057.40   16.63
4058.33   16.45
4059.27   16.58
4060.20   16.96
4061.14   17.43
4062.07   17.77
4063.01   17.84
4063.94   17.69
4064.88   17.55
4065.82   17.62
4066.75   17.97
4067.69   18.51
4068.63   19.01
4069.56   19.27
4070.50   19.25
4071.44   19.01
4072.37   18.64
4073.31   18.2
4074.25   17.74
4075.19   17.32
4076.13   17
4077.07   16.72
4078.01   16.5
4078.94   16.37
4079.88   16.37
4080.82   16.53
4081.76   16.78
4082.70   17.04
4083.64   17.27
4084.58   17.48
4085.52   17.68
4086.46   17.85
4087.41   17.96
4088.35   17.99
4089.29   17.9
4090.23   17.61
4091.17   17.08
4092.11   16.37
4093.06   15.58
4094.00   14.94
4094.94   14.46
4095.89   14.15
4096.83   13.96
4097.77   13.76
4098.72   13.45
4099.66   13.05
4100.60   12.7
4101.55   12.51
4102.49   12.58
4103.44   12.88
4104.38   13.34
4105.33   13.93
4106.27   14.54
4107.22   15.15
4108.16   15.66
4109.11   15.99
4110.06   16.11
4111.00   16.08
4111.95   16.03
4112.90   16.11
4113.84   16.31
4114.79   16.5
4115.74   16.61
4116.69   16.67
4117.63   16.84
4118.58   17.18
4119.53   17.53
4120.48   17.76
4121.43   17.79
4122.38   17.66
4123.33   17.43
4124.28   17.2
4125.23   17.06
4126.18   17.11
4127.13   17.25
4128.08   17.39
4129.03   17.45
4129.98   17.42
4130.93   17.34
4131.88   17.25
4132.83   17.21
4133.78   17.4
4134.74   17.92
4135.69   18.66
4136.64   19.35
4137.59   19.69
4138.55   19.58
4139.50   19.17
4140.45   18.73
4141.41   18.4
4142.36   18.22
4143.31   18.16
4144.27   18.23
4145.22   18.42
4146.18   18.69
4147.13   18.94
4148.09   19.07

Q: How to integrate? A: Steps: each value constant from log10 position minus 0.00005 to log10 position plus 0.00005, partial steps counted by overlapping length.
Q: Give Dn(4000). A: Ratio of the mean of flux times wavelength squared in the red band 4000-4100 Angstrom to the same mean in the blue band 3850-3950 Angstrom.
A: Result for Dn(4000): 1.29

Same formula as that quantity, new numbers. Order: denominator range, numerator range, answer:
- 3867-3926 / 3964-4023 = 1.15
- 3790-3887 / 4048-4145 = 1.42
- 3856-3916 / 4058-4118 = 1.23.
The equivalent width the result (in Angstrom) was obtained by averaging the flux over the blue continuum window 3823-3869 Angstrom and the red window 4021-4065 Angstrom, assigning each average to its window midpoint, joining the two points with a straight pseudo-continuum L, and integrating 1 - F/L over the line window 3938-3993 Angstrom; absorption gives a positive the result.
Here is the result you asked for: 6.4 Angstrom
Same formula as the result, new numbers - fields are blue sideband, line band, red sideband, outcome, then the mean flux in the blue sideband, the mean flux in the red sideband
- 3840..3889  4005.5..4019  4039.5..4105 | -1.2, 14.7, 16.9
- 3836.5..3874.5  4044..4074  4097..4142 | -3.5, 14.8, 16.5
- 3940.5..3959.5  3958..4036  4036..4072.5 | 5.4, 16.5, 18.1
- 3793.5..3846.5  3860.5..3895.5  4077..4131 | -2.8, 12.5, 16.1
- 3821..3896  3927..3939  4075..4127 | 1.9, 13.6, 16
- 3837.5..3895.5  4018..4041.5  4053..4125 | -4.3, 14.2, 16.6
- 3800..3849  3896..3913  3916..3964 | -1.8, 12.9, 14.6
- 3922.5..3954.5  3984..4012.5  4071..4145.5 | -3.5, 14.7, 16.7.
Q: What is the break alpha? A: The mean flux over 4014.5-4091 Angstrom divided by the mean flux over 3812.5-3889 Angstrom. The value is 1.31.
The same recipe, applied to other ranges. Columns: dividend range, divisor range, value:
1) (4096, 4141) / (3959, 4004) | 1.13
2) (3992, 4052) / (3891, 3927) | 1.23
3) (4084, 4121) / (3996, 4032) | 0.86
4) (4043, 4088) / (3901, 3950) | 1.18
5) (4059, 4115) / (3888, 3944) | 1.16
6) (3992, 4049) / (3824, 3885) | 1.32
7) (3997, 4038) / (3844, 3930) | 1.24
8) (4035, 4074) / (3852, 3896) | 1.24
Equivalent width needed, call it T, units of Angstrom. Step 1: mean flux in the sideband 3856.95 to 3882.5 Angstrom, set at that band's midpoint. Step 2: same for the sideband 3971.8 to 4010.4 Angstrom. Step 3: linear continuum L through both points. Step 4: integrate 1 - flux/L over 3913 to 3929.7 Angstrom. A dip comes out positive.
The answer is 1.1 Angstrom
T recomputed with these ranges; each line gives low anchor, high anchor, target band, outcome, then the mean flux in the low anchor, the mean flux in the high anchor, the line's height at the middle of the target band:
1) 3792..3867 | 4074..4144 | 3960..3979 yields 5.02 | 13.4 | 16.6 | 15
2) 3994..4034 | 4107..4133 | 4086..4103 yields 1.99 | 18.3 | 16.9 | 17.2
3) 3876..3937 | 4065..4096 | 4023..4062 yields -3.77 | 13.9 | 17.3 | 16.6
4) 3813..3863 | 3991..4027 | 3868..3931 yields 3.37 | 13.5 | 18.3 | 15.2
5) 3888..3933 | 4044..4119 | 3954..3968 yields 2.26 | 14.3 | 16.7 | 15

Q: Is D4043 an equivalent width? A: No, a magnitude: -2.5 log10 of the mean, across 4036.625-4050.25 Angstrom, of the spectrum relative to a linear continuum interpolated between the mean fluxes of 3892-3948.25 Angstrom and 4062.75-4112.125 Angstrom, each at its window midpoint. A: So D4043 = -0.156 mag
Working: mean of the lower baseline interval 14.6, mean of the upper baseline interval 16.3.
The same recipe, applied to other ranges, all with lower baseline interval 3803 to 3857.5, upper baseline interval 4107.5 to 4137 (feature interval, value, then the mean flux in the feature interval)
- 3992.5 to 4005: -0.16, 18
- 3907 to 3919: -0.10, 15.7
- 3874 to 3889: 0.05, 13.4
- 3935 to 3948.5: -0.05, 15.4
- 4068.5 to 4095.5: -0.05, 17.3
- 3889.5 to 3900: 0.15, 12.3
